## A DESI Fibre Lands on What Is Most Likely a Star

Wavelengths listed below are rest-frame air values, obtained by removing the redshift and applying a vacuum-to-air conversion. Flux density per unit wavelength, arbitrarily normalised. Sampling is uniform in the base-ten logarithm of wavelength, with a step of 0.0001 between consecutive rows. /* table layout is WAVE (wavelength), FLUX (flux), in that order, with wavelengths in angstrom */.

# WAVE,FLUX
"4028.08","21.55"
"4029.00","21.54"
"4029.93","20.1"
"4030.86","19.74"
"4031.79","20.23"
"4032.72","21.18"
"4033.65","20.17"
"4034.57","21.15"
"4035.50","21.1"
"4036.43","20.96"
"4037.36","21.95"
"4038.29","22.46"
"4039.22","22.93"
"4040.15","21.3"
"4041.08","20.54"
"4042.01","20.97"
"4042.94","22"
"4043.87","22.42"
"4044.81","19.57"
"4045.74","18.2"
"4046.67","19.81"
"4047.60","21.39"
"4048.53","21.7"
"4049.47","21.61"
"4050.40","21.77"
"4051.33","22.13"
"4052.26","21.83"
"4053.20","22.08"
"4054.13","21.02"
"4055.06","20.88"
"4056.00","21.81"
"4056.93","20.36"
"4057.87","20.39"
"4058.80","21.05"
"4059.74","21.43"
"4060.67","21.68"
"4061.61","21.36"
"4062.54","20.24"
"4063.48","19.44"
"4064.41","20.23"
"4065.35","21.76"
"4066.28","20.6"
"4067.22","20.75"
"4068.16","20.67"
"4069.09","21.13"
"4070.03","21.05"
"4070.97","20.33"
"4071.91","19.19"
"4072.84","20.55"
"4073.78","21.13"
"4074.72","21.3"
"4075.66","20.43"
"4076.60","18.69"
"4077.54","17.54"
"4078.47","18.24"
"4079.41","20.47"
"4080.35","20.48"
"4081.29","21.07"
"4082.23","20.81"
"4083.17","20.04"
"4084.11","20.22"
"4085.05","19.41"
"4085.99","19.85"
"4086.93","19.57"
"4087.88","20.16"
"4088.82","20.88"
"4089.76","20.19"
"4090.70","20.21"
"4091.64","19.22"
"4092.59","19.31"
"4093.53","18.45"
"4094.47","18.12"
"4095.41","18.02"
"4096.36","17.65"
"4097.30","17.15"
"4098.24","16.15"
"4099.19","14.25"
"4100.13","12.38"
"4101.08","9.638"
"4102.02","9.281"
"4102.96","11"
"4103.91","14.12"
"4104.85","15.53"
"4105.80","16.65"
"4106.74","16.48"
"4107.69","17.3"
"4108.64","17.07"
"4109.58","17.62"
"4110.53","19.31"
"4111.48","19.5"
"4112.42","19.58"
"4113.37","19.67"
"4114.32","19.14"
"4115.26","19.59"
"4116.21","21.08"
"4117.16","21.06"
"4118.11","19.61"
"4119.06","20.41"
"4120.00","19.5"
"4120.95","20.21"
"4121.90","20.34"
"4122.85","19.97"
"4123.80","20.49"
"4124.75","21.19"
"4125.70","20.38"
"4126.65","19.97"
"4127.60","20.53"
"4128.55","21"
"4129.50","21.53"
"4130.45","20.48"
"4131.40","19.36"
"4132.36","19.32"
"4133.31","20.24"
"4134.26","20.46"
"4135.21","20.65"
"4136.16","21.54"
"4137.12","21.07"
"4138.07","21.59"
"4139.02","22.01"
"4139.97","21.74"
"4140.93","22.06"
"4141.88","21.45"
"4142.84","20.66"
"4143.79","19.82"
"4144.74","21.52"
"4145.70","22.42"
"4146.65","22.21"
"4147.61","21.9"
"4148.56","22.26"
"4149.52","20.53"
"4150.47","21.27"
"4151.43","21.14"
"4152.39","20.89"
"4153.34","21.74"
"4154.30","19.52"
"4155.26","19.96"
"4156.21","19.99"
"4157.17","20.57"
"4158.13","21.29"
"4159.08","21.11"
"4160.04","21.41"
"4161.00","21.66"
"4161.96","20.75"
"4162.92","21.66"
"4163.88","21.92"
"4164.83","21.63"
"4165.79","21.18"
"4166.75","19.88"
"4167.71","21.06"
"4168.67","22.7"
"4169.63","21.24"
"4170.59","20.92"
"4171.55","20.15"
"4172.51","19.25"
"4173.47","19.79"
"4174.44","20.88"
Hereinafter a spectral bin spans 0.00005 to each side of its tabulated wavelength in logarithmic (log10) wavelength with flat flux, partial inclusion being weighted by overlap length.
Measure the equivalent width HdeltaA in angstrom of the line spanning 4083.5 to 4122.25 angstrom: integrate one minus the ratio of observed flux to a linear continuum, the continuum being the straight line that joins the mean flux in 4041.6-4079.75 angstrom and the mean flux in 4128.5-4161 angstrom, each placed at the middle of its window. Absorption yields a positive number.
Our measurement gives 5.5 angstrom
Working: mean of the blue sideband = 20.7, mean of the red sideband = 21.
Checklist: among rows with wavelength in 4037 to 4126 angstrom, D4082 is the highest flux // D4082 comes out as 22.93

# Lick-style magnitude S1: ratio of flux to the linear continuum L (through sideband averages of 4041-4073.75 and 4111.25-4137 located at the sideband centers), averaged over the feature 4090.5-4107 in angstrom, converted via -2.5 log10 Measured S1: 0.29 mag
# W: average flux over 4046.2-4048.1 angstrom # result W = 20.7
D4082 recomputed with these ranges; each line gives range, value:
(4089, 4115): 20.21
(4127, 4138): 21.54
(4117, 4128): 21.19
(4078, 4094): 21.07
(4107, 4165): 22.42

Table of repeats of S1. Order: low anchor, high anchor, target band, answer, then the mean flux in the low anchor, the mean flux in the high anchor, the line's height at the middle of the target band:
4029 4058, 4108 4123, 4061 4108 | 0.094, 21.1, 19.6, 20.2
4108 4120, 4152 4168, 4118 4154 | -0.038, 19.4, 21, 20.2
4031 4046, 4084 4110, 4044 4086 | -0.077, 21.1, 16.9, 19.2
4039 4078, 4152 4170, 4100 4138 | 0.124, 20.8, 21.1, 21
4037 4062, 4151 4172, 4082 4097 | 0.092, 21.3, 21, 21.2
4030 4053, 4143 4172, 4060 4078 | 0.036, 21.1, 21.1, 21.1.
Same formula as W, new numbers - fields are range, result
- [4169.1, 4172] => 20.8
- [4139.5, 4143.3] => 21.4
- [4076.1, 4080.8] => 19.1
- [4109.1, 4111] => 18.5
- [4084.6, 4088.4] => 19.7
